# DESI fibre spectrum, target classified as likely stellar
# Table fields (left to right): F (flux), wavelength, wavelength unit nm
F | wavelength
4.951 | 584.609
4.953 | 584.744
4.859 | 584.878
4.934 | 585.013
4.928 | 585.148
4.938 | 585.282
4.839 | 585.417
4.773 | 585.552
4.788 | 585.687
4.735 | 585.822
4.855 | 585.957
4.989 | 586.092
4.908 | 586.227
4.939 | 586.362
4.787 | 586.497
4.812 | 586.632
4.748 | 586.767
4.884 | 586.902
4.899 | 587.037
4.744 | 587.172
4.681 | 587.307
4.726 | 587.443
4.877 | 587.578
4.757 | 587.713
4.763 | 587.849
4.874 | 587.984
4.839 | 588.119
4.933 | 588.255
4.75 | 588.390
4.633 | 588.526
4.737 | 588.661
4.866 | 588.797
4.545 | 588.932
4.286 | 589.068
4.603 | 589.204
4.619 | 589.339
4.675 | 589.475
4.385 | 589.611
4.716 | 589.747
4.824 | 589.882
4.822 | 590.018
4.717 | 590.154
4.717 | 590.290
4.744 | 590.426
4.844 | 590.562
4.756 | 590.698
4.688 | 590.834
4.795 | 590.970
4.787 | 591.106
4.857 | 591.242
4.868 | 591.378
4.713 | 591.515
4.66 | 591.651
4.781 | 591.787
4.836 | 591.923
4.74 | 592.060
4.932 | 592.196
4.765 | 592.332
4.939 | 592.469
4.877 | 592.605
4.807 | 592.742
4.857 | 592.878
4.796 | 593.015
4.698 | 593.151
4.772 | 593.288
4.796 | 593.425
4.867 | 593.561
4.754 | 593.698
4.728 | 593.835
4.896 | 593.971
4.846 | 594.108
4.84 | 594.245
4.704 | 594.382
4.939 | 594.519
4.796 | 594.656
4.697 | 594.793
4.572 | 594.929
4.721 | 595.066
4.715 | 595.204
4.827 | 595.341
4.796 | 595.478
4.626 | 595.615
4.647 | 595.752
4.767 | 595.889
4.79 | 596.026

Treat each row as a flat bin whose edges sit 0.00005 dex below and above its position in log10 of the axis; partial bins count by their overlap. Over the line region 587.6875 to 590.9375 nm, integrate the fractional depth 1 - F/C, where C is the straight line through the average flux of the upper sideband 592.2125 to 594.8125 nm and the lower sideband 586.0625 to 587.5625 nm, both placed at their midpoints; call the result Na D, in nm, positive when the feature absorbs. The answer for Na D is 0.07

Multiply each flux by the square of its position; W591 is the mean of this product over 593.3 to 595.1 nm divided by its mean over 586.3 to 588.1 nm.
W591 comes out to 1.02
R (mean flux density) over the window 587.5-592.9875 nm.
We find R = 4.75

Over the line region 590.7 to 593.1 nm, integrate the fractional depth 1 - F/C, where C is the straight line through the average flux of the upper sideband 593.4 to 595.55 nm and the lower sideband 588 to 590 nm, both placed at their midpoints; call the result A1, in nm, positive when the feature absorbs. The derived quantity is -0.04 nm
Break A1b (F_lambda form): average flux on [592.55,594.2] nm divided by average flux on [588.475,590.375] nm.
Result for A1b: 1.0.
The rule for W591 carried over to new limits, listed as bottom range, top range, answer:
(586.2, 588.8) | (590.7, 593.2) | 1.01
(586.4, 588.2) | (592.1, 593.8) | 1.02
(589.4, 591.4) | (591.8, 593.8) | 1.02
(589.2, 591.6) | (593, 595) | 1.02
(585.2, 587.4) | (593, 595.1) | 1.02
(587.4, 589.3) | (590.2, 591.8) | 1.02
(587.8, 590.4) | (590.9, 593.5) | 1.03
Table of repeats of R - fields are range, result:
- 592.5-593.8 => 4.8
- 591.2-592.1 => 4.78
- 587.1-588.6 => 4.78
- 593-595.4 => 4.77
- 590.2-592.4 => 4.78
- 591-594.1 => 4.81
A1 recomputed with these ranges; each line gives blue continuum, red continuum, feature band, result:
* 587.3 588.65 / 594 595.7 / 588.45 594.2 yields 0.024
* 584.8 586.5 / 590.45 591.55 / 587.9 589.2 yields 0.030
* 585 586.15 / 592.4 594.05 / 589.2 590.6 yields 0.039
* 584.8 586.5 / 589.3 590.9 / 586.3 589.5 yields 0.027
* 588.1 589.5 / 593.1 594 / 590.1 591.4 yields -0.015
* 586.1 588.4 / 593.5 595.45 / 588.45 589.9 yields 0.058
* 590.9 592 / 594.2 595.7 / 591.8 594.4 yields -0.026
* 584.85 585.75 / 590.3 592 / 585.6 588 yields 0.011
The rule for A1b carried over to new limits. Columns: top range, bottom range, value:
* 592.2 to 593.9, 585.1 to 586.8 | 0.99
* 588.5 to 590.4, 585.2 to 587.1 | 0.96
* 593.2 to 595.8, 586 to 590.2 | 1.00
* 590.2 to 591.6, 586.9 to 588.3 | 0.99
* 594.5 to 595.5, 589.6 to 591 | 1.00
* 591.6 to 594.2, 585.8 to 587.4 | 1.00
